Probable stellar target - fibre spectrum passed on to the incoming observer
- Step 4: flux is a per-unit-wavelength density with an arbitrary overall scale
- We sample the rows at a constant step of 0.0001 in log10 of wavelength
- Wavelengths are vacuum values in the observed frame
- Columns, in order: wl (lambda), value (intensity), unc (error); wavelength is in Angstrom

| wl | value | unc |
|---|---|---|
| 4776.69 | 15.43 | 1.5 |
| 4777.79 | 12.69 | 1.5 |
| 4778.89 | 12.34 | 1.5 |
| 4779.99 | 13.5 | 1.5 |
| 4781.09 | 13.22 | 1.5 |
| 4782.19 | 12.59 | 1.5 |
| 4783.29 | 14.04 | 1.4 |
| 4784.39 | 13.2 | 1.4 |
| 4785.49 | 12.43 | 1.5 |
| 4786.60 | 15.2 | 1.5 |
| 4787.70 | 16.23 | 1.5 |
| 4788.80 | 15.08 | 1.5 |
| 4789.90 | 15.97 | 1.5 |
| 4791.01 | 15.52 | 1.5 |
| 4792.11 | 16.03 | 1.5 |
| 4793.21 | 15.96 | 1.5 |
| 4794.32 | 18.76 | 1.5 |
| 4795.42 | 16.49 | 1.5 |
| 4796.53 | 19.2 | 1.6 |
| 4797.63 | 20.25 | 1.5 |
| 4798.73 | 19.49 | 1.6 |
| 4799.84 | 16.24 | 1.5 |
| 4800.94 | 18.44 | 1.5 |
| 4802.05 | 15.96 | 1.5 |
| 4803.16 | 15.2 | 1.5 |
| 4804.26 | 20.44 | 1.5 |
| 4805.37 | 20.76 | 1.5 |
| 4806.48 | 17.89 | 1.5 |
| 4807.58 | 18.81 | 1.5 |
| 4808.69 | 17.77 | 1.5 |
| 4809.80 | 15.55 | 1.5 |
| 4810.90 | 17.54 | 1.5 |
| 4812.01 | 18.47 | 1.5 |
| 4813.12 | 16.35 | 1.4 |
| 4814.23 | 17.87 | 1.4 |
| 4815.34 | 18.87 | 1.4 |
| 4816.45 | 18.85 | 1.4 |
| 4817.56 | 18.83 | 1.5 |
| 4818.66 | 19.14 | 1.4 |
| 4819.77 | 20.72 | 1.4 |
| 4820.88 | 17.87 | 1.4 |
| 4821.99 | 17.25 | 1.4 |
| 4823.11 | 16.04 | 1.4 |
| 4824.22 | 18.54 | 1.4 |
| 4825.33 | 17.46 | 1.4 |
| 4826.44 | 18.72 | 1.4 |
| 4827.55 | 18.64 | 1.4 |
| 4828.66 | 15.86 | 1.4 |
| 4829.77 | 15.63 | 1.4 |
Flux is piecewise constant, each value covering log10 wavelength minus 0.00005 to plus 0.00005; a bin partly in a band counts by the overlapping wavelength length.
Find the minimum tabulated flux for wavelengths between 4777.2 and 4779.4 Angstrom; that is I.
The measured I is 12.34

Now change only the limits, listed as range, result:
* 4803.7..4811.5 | 15.55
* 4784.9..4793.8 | 12.43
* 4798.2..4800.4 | 16.24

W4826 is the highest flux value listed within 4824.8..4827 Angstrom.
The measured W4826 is 18.72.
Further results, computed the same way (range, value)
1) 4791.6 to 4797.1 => 19.2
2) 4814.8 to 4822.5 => 20.72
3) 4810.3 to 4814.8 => 18.47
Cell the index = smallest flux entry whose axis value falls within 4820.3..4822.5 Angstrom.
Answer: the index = 17.25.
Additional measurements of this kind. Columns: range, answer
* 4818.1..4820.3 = 19.14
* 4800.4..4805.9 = 15.2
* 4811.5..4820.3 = 16.35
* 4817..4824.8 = 16.04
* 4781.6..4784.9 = 12.59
